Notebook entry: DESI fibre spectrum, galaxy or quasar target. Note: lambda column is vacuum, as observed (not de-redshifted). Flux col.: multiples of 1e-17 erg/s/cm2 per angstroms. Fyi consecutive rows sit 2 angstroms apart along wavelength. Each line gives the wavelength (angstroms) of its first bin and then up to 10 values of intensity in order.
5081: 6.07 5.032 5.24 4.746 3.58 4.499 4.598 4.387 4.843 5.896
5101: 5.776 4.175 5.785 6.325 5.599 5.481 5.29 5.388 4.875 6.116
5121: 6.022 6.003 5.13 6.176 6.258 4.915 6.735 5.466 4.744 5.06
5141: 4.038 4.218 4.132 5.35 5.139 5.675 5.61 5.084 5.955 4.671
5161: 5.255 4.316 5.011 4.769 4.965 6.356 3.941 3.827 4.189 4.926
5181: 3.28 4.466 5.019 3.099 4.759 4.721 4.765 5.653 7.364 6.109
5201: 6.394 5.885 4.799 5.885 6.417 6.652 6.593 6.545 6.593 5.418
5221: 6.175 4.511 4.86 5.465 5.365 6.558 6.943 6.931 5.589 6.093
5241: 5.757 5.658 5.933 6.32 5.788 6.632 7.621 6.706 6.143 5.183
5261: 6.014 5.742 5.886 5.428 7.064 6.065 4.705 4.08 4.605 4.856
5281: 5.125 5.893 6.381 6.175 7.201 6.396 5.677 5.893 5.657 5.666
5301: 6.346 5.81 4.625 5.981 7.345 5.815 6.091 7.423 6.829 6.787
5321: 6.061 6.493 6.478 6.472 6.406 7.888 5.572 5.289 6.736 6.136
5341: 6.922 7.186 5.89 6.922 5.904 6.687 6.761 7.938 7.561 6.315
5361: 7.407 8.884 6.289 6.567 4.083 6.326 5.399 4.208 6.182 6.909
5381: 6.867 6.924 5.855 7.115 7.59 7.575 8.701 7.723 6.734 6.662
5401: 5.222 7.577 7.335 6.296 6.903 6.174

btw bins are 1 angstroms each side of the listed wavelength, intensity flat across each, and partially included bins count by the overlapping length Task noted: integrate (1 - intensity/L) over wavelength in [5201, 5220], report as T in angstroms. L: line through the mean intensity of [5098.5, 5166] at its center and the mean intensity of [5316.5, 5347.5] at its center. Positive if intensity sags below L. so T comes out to -1.0 angstroms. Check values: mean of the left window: 5.34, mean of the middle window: 6.1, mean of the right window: 6.49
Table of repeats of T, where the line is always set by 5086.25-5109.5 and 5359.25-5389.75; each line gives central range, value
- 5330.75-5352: -0.5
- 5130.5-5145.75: 0.8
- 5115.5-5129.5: -1.7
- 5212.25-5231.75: -0.5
